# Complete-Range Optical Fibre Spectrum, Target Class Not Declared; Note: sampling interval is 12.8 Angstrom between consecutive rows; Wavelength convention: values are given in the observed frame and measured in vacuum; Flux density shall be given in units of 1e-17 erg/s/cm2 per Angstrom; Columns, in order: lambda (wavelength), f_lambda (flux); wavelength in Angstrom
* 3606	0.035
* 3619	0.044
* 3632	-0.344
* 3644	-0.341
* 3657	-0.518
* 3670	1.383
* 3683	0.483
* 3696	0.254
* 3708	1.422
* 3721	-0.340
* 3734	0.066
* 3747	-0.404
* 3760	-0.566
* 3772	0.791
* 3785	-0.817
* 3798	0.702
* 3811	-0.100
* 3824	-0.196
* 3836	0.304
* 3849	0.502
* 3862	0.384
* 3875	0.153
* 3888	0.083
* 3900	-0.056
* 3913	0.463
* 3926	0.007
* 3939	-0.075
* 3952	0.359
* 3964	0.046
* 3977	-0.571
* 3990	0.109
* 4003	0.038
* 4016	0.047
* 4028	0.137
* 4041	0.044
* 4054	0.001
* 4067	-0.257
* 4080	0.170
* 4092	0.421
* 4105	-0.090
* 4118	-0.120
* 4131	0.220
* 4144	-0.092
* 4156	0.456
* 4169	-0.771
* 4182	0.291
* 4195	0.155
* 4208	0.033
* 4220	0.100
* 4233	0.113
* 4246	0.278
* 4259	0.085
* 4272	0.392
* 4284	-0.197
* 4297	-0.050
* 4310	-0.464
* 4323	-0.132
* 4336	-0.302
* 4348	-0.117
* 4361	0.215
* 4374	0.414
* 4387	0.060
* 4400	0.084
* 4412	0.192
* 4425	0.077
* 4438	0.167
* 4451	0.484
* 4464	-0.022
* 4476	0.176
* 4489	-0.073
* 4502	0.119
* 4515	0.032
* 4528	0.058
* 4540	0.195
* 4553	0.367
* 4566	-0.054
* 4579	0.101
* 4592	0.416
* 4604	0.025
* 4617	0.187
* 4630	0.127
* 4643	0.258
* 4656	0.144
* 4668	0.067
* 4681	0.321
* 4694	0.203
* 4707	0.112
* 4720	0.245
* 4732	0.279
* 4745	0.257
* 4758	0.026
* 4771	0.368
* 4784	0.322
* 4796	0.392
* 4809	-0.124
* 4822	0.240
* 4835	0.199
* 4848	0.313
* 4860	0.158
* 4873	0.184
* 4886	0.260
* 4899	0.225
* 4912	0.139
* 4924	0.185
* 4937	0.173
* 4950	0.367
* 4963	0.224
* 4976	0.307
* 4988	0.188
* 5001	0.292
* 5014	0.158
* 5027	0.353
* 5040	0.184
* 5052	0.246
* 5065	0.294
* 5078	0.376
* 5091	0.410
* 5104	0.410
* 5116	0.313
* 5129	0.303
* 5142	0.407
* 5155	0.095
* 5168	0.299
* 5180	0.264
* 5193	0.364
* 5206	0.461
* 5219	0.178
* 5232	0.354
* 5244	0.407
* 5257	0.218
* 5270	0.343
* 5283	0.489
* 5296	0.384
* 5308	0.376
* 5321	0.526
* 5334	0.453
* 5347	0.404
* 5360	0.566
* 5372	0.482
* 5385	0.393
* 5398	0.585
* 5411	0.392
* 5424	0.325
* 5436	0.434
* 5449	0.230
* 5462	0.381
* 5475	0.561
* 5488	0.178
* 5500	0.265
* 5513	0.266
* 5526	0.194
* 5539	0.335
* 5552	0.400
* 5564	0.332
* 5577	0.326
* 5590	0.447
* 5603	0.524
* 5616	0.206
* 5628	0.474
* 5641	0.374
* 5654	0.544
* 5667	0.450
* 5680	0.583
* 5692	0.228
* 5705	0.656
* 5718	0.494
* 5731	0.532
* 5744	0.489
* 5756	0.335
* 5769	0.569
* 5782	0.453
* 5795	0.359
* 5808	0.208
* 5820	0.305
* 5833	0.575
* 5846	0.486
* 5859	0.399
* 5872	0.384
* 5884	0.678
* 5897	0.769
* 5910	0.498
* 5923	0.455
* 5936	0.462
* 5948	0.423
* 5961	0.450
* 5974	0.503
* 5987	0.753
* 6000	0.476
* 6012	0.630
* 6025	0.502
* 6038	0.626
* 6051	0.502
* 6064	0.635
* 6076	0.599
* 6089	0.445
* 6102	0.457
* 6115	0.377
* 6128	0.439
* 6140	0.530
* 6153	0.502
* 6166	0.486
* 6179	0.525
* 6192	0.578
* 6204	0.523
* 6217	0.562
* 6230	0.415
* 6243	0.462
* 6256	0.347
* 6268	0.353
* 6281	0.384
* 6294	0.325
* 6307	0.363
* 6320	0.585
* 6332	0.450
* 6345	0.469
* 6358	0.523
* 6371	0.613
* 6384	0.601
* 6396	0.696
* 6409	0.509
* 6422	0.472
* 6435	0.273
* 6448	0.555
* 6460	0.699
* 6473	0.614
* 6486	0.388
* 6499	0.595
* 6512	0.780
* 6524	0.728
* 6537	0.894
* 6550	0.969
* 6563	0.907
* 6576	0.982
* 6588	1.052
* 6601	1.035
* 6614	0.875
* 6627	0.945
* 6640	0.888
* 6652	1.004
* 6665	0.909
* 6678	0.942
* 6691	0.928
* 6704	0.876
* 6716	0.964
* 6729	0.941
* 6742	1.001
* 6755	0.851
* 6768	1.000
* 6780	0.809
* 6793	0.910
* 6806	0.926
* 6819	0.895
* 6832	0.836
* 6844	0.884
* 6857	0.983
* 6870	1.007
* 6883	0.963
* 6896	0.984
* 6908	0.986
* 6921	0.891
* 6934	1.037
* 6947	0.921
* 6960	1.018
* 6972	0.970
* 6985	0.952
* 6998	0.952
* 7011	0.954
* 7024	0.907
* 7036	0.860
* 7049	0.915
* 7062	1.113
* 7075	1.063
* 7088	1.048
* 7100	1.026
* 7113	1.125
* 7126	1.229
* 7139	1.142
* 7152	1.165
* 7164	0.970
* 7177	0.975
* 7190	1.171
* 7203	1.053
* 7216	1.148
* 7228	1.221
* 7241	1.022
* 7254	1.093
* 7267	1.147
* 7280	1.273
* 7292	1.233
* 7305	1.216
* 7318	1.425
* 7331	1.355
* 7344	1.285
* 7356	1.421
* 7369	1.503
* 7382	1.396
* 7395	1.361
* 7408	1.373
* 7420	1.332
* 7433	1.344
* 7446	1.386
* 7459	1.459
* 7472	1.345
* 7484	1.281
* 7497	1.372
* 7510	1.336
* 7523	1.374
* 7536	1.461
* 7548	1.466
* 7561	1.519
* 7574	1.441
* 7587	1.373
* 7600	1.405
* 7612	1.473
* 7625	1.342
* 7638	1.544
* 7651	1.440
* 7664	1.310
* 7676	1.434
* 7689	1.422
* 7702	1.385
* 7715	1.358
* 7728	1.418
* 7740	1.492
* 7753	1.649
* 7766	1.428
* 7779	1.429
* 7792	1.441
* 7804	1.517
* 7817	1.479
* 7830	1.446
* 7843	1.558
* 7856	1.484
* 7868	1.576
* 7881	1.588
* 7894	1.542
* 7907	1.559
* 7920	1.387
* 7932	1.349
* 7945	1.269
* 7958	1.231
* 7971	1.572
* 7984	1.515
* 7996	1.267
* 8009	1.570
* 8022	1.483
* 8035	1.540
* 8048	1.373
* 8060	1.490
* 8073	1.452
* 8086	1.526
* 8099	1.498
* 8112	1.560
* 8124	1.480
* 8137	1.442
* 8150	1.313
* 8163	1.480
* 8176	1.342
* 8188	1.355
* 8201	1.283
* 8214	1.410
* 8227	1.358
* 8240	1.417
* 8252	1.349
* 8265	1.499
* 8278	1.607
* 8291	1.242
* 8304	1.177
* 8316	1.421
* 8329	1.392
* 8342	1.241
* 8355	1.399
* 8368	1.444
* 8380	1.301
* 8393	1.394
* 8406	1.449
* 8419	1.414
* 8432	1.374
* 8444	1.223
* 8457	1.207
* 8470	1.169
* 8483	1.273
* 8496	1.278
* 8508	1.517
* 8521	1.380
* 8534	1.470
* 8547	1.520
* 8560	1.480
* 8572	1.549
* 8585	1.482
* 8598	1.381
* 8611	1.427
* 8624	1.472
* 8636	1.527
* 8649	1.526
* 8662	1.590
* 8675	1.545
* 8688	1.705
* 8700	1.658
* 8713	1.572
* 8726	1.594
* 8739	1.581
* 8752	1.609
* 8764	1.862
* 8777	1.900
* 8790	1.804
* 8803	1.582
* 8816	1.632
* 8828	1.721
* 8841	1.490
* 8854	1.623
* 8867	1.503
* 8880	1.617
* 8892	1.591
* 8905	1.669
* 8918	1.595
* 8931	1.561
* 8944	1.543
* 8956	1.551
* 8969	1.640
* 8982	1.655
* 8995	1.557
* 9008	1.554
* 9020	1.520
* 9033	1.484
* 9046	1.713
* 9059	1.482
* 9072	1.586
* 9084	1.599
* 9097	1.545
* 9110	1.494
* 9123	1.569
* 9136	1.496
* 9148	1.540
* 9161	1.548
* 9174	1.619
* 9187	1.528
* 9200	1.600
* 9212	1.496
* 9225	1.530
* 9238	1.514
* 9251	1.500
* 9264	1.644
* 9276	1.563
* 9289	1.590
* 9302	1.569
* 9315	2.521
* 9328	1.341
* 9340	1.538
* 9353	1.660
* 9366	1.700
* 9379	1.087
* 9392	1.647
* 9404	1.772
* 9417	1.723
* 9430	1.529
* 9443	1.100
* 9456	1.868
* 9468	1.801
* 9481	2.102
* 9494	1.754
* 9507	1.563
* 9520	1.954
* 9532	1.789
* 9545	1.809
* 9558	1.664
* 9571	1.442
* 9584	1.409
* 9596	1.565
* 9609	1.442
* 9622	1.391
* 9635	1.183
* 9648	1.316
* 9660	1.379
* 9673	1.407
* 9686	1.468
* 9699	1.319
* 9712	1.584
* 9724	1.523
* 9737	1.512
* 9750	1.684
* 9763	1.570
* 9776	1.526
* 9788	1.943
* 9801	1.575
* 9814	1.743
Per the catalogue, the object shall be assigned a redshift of 0.635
